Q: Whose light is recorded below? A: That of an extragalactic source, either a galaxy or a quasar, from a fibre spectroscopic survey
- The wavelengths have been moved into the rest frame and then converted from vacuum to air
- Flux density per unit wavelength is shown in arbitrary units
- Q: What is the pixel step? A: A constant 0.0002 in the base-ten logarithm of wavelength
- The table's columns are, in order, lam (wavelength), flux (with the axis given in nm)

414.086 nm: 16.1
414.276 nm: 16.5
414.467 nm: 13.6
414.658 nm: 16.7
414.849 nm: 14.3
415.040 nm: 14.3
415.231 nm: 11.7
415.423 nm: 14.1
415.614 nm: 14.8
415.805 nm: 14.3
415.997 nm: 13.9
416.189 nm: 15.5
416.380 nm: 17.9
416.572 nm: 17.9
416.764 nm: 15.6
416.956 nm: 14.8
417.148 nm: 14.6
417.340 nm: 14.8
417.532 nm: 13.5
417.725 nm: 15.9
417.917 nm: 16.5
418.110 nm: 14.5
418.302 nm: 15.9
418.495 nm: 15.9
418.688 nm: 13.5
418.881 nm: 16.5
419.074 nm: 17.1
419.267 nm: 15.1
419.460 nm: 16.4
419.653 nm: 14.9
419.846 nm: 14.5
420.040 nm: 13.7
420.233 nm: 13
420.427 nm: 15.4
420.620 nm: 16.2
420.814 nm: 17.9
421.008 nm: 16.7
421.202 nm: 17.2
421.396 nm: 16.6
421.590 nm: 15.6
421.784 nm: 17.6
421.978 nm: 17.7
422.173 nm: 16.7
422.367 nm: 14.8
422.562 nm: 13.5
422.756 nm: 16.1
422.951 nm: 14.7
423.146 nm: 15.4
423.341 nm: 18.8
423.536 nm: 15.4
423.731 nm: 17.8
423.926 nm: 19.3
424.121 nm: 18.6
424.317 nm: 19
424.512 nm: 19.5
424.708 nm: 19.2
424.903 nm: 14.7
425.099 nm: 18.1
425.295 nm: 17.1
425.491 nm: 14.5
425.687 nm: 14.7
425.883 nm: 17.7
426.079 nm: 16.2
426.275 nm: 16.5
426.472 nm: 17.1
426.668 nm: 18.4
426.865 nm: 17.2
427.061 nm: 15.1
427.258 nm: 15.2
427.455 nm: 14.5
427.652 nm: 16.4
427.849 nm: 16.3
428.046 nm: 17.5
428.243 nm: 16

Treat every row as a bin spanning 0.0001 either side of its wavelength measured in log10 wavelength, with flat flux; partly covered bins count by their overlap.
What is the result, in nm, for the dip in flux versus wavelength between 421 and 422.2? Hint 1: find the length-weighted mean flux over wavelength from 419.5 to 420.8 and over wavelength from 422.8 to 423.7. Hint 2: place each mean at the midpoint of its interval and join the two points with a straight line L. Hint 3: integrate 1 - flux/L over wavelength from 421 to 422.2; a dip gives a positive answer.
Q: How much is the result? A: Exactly -0.11 nm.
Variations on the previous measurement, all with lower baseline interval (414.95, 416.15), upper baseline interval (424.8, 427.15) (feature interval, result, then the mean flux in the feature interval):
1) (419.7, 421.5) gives -0.061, 15.7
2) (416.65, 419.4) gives -0.153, 15.3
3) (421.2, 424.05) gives -0.152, 16.5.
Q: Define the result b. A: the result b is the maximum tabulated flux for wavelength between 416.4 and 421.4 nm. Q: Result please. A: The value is 17.9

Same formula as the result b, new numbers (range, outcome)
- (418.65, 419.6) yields 17.1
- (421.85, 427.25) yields 19.5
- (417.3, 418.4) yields 16.5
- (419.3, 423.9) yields 18.8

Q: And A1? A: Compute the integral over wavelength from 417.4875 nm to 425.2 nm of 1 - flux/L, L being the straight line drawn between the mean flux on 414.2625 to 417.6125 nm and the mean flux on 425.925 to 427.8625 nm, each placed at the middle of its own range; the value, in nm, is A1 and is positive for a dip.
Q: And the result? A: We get -0.317 nm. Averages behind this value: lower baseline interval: 14.9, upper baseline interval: 16.3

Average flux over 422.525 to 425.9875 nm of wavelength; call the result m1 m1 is 17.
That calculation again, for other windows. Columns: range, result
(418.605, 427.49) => 16.4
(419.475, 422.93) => 15.8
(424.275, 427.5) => 16.7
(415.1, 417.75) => 14.9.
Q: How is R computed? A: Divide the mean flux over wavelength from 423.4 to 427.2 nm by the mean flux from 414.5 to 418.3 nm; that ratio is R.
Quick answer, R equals 1.1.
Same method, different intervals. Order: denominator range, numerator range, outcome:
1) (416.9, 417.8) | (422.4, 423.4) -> 1.06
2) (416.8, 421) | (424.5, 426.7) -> 1.10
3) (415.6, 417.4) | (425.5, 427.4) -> 1.06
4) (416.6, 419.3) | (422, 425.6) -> 1.10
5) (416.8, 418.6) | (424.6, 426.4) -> 1.09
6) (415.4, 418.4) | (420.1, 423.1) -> 1.04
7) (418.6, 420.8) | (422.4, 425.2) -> 1.12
